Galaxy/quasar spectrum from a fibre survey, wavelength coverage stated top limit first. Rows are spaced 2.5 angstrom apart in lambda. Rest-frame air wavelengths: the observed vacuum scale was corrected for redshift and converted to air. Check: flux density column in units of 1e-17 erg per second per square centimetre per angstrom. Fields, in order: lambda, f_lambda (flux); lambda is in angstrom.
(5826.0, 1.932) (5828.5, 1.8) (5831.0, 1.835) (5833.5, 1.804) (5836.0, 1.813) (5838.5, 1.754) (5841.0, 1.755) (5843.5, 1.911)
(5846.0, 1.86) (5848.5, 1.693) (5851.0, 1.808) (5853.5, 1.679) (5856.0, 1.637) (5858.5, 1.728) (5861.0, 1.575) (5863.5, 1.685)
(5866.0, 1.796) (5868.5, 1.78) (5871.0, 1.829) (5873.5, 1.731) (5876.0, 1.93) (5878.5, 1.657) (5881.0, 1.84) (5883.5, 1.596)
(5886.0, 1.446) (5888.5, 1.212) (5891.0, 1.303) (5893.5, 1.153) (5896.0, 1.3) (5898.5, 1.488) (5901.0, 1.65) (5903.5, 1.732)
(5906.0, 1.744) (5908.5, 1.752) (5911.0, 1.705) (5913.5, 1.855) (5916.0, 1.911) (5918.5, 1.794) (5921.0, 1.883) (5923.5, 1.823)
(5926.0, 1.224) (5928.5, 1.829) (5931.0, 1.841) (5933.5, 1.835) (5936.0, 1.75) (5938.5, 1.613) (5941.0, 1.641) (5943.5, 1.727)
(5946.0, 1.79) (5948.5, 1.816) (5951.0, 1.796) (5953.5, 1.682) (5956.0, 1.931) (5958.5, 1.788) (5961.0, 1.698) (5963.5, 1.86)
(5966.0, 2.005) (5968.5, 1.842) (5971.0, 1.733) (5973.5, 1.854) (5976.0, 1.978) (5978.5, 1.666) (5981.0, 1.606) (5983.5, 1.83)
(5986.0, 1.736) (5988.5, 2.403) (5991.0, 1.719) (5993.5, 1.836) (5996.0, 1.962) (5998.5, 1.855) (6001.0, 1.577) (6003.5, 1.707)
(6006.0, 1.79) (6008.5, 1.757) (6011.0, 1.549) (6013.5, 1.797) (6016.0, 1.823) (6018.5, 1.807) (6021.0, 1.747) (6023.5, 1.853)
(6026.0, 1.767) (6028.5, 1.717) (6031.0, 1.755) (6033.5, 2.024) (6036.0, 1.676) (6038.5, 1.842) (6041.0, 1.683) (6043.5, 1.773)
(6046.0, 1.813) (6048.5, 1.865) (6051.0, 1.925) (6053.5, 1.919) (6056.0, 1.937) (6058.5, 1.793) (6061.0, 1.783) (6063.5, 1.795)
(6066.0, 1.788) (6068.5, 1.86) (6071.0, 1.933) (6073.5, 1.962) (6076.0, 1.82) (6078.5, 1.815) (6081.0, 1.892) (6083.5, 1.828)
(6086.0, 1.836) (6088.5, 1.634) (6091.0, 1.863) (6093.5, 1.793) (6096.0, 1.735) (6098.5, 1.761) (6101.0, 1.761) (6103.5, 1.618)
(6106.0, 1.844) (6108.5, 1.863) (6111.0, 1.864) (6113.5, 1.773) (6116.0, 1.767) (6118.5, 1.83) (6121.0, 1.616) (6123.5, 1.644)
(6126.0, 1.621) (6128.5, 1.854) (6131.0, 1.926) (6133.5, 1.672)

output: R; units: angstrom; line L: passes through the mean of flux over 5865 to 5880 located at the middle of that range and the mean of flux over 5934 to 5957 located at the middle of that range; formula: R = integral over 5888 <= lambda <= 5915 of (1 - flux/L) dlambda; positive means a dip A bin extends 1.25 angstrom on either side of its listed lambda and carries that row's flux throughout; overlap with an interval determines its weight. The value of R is 3.4 angstrom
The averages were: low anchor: 1.79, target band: 1.55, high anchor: 1.75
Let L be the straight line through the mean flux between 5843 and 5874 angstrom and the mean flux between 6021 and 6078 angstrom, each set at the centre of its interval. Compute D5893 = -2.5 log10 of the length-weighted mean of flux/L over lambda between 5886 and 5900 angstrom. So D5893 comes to 0.32 mag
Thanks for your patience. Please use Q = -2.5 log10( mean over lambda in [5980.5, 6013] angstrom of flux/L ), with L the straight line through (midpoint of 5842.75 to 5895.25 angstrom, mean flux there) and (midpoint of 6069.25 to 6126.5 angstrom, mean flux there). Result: -0.04 mag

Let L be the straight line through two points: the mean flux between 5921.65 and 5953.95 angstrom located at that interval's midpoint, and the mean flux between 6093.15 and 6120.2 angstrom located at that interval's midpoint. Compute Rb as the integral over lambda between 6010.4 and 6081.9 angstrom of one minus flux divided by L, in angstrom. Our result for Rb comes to -2.43 angstrom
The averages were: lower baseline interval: 1.72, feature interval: 1.82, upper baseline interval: 1.78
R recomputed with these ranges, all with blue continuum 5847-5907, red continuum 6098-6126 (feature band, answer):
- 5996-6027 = -1.1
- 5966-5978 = -1.3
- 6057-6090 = -1.8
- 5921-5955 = -1.4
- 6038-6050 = -0.6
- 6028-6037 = -0.5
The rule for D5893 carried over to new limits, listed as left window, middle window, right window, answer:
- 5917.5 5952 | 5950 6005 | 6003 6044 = -0.041 mag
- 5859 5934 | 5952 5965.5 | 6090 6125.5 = -0.069 mag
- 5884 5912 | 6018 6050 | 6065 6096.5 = -0.030 mag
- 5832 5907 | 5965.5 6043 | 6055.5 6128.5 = -0.036 mag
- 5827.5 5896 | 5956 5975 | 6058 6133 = -0.063 mag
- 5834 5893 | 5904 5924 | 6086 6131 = -0.061 mag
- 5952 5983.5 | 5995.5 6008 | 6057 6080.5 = 0.031 mag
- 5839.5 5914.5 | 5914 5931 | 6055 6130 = -0.042 mag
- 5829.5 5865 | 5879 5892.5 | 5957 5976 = 0.198 mag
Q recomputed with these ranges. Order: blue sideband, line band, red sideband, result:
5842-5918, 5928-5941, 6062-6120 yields -0.034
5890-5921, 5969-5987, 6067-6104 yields -0.046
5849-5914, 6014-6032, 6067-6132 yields -0.026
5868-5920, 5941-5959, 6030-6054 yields -0.044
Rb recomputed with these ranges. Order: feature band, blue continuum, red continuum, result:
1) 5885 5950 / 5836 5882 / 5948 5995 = 5.4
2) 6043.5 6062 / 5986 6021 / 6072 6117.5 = -0.5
